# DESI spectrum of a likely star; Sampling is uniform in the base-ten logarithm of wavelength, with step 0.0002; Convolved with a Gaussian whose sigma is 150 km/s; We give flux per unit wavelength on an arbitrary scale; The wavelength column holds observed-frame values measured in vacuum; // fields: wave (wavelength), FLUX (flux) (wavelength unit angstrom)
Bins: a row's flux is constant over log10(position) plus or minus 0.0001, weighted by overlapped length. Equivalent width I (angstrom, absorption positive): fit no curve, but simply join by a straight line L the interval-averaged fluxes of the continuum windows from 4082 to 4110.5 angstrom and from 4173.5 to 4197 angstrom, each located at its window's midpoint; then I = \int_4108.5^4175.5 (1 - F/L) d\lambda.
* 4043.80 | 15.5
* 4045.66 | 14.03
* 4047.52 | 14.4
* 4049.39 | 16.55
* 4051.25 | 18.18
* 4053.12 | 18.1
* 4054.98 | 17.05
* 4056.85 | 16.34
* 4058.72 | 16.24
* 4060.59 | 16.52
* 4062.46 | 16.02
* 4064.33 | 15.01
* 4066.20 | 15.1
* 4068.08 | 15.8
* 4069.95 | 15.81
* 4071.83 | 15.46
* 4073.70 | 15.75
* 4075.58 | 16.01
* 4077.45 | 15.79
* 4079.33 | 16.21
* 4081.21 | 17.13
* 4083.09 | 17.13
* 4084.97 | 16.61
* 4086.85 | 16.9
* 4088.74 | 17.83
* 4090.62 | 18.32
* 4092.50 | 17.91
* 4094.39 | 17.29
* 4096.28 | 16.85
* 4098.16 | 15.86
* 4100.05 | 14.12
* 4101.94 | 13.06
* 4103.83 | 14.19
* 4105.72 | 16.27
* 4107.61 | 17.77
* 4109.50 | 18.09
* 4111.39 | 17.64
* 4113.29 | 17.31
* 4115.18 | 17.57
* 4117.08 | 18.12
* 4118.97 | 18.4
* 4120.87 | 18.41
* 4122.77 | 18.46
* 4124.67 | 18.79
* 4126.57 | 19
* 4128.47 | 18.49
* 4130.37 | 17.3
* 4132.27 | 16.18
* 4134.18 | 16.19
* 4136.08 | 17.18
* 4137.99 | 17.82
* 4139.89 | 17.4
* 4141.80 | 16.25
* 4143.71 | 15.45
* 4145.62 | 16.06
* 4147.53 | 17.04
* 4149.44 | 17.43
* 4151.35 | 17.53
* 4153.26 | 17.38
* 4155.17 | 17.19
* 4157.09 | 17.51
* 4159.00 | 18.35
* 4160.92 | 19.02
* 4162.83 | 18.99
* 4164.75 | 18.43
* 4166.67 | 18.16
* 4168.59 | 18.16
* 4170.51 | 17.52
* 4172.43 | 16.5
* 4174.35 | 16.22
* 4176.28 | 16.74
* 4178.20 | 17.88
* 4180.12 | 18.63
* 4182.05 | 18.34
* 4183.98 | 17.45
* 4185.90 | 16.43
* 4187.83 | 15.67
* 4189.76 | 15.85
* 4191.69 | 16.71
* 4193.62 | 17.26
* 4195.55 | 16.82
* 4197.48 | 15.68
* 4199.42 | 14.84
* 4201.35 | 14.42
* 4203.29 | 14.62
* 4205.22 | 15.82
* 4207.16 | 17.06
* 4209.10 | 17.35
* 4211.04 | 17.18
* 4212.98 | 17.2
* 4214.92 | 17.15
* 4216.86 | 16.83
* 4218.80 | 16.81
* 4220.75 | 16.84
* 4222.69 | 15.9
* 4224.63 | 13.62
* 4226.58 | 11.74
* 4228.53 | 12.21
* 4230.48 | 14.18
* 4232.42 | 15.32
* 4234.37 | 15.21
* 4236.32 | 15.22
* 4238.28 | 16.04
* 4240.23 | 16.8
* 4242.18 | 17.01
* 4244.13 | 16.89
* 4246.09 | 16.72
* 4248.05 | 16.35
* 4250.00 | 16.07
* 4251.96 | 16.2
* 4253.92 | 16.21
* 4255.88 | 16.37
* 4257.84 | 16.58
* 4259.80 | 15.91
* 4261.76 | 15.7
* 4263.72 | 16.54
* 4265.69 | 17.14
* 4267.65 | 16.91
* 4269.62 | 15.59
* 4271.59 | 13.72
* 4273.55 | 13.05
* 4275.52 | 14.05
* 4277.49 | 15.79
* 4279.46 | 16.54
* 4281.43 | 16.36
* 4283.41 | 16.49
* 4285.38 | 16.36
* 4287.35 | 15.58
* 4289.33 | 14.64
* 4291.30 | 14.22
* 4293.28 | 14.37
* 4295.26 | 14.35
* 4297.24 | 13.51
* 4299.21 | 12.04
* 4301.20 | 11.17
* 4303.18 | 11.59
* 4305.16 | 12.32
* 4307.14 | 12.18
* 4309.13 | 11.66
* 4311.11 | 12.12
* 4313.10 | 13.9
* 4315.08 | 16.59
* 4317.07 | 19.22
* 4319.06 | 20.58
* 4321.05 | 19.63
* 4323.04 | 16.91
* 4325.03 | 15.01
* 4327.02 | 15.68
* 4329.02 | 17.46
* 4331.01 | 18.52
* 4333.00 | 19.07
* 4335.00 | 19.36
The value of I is -3.3 angstrom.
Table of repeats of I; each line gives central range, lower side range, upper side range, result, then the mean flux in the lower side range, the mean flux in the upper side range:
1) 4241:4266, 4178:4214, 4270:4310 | -2.4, 16.6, 14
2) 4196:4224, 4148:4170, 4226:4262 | 0.6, 18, 15.7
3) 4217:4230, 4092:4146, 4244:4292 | 1.2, 17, 15.8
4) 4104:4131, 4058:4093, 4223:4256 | -2.9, 16.4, 15.4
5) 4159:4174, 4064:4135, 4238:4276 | -1.4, 16.8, 16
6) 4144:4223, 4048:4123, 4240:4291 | -3.5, 16.7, 15.9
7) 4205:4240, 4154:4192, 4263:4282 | 1.8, 17.5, 15.5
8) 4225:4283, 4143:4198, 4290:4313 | -5.0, 17.3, 12.8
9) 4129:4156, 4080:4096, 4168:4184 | 0.8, 17.3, 17.5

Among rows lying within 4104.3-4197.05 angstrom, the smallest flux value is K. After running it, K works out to 15.45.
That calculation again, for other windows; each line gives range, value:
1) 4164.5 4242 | 11.74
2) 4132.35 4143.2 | 16.19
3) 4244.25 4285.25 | 13.05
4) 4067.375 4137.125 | 13.06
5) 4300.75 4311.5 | 11.17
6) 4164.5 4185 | 16.22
